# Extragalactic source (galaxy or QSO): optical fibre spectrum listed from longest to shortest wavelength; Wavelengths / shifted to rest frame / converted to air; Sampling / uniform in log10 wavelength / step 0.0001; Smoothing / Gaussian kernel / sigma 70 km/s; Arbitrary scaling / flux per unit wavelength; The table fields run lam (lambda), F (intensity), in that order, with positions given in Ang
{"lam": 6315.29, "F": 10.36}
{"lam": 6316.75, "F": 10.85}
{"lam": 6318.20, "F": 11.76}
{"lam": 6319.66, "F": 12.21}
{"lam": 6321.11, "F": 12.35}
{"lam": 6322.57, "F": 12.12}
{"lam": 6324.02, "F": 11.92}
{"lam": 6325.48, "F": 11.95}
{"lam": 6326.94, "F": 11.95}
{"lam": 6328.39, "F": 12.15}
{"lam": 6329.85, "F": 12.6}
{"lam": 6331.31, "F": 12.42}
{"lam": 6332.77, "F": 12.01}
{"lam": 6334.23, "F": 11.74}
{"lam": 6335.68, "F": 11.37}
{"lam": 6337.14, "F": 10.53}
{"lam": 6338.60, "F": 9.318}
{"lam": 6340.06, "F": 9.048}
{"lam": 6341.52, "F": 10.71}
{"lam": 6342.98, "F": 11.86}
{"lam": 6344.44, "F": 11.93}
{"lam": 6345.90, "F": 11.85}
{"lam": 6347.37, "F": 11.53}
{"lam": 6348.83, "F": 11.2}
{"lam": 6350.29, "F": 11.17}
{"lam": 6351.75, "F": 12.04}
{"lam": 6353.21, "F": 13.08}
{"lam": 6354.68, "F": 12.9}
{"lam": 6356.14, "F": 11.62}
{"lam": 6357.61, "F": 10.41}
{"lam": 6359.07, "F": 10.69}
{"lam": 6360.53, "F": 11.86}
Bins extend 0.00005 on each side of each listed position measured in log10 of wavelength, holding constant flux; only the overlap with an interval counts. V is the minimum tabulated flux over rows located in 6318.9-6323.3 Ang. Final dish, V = 12.12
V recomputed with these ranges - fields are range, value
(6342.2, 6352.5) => 11.17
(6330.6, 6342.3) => 9.048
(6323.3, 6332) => 11.92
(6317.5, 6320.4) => 11.76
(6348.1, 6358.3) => 10.41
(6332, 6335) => 11.74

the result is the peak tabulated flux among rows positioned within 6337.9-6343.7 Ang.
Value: 11.86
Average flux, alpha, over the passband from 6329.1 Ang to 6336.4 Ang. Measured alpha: 12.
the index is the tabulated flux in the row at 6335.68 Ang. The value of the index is 11.37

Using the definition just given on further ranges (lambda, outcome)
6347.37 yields 11.53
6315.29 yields 10.36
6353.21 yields 13.08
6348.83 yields 11.2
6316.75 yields 10.85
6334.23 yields 11.74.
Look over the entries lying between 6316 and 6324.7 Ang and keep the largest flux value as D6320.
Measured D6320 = 12.35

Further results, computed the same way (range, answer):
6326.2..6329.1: 12.15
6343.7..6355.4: 13.08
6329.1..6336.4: 12.6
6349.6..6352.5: 12.04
